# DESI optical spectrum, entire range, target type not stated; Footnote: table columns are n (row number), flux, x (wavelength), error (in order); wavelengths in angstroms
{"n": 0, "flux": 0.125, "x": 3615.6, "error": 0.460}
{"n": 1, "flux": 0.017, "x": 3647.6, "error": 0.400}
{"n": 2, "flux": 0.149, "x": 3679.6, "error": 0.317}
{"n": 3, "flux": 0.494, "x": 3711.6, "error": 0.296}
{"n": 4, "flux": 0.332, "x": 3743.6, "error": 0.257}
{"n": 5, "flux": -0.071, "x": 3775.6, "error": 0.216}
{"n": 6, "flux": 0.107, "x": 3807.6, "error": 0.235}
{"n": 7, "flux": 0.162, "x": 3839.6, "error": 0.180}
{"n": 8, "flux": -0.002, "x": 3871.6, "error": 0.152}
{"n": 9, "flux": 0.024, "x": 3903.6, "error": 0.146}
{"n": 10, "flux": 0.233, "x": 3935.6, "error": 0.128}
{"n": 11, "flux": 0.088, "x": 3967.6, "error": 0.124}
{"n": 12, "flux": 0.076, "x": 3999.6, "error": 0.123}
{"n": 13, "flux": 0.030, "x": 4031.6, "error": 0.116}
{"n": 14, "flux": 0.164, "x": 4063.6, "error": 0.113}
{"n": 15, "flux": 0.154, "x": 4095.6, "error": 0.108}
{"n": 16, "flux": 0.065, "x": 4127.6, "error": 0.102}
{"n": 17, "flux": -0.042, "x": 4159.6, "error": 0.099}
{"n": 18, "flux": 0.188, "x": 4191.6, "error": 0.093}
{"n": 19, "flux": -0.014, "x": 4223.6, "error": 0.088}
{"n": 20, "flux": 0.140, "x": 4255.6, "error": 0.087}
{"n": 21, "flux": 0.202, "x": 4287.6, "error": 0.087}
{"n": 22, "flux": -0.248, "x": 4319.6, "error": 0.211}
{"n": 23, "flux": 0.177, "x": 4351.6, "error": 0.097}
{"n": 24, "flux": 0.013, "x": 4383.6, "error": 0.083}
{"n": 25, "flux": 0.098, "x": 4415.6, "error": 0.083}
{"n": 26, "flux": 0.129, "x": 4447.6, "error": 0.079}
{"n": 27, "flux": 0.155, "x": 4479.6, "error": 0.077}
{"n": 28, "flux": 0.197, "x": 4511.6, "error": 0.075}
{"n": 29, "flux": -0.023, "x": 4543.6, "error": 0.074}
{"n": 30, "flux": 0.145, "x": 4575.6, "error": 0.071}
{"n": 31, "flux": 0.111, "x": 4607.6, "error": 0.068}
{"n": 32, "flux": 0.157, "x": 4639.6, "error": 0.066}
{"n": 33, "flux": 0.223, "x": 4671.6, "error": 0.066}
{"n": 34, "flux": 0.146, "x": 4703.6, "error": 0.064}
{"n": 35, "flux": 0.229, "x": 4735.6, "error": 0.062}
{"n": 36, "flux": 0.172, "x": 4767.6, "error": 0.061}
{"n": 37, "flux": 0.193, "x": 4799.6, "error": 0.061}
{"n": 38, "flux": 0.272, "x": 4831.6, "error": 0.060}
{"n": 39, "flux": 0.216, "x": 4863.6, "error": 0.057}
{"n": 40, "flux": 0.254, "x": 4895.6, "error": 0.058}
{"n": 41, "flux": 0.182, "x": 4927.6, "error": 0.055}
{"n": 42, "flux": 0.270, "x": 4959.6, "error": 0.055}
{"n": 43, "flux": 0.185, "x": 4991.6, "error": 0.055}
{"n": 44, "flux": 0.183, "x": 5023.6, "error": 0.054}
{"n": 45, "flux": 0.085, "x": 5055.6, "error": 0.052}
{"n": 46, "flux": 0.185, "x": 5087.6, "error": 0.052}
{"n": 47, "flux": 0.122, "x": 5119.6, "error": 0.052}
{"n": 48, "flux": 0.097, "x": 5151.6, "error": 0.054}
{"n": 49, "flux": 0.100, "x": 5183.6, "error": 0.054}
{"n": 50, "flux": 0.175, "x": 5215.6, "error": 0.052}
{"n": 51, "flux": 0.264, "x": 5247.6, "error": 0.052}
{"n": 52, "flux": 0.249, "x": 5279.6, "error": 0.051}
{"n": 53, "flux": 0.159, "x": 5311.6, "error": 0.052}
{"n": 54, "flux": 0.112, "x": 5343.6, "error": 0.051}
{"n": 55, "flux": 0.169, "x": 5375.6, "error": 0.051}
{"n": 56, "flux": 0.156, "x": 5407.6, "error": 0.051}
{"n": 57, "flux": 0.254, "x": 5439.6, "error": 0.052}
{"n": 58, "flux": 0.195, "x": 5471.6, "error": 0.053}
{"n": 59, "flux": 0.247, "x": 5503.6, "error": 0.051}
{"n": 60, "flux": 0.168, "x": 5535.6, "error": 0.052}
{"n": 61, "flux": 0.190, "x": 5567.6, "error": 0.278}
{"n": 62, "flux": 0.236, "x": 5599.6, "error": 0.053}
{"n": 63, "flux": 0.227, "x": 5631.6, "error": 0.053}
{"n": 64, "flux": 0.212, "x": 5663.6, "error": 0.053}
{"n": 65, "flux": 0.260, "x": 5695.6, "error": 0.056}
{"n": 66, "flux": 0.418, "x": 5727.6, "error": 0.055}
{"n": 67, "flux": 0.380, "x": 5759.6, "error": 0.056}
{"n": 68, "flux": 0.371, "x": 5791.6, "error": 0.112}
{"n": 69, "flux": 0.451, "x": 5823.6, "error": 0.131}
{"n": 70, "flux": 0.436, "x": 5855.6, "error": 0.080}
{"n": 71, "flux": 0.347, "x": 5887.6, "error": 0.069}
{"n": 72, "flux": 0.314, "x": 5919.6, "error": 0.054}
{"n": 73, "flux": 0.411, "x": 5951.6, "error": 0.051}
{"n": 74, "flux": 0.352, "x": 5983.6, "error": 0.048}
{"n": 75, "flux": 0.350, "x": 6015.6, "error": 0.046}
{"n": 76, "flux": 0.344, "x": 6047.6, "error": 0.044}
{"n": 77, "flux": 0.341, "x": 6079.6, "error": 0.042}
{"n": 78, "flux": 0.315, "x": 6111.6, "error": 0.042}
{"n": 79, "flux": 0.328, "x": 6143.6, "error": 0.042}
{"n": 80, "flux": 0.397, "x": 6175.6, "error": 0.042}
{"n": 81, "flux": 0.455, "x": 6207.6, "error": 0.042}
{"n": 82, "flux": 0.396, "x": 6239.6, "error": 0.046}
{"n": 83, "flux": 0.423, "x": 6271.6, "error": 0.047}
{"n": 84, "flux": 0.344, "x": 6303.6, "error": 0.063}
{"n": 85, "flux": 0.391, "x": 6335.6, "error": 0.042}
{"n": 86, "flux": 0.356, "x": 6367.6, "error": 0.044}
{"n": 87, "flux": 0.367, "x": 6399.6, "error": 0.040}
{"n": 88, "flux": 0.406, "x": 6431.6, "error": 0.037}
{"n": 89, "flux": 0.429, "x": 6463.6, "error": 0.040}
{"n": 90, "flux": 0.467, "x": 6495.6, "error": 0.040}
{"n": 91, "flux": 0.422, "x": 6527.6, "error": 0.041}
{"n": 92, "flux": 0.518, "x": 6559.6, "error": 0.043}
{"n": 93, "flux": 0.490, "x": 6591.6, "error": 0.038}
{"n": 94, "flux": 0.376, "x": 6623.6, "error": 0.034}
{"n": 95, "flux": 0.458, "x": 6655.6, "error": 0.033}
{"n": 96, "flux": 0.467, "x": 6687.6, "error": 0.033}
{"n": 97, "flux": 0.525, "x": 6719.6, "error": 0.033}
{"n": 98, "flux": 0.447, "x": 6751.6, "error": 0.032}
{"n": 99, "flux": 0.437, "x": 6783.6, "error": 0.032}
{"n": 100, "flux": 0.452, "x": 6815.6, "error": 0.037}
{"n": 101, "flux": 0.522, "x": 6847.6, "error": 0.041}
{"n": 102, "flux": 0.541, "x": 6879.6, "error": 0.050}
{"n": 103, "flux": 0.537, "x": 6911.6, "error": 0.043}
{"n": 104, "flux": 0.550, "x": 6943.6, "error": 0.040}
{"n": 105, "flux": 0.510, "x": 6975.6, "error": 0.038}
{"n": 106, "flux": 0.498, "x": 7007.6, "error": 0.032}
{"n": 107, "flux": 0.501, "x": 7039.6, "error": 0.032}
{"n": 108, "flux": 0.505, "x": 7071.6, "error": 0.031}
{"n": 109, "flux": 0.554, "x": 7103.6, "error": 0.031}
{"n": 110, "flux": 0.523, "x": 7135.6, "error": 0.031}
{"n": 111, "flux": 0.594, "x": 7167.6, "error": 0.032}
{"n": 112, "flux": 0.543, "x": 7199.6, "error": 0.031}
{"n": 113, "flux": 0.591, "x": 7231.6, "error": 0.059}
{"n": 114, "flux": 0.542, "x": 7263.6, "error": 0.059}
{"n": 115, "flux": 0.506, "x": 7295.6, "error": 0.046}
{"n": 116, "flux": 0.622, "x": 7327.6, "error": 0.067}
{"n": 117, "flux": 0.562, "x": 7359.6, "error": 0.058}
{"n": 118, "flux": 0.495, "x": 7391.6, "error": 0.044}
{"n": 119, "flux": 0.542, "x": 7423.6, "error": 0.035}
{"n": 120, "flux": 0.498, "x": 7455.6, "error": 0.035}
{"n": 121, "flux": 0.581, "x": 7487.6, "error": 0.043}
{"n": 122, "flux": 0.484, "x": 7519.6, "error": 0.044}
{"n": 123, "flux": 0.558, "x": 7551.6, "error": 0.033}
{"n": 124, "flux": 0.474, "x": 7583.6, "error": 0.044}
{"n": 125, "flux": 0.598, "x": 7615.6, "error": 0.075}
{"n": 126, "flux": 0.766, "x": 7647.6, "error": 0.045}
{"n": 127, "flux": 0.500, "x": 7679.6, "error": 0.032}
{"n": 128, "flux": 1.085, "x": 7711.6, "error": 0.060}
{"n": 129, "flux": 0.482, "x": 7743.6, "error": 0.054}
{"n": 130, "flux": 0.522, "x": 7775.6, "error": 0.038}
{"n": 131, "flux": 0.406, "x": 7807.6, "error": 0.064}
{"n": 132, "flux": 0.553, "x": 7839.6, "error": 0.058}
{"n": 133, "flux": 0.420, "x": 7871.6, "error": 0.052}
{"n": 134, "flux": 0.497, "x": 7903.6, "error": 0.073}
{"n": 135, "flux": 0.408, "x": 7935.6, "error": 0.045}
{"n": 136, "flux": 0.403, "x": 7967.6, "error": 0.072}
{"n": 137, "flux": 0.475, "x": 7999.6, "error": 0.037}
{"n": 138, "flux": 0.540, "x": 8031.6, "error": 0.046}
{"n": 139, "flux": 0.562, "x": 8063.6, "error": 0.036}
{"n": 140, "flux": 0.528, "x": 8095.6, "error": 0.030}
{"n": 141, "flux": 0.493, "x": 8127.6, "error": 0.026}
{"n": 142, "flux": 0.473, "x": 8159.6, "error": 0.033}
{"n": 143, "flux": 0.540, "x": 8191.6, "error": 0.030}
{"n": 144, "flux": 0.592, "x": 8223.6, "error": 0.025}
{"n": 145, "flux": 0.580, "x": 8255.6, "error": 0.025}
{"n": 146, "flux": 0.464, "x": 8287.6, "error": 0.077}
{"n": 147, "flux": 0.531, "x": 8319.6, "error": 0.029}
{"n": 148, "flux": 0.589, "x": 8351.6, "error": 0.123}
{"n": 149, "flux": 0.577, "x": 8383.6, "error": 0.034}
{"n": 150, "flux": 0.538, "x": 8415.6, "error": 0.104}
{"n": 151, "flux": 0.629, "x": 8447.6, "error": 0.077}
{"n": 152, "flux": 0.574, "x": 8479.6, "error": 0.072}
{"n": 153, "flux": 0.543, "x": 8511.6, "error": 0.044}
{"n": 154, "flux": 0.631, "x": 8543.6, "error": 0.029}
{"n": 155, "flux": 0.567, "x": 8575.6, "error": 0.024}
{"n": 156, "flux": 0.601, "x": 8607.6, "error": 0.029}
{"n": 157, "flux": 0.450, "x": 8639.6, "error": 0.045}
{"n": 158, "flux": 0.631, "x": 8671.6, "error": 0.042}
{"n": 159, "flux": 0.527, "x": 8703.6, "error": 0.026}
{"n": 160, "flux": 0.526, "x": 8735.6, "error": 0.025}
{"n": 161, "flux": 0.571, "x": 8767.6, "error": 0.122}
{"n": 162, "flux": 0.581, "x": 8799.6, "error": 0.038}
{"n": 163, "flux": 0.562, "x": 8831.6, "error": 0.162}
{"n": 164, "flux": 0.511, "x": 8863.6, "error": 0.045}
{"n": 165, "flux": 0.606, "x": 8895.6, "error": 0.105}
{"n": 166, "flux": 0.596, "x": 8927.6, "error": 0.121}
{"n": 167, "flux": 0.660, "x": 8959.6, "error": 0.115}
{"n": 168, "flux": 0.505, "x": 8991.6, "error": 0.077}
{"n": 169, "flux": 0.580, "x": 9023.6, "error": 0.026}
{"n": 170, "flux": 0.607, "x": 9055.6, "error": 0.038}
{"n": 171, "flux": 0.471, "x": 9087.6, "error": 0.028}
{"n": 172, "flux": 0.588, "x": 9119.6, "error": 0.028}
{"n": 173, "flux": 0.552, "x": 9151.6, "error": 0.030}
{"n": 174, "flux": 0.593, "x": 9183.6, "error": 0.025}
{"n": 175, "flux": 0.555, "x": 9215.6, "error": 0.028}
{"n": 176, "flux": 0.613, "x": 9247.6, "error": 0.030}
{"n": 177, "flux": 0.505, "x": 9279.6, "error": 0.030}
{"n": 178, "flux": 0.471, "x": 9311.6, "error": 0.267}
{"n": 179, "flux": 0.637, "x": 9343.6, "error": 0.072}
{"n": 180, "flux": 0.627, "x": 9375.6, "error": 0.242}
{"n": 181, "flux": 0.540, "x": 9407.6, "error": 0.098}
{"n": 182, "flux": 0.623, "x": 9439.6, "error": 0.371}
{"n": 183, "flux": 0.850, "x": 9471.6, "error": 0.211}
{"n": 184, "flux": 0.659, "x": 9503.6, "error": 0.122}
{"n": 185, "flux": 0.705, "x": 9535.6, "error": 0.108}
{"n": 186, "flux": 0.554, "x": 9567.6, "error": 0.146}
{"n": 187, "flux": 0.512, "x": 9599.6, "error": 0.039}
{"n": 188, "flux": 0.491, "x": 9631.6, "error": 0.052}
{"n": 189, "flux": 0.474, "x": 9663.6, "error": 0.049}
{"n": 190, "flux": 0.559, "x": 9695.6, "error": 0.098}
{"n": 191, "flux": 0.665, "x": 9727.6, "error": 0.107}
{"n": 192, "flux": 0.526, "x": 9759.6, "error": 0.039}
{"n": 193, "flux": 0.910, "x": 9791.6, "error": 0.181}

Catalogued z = 0.541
